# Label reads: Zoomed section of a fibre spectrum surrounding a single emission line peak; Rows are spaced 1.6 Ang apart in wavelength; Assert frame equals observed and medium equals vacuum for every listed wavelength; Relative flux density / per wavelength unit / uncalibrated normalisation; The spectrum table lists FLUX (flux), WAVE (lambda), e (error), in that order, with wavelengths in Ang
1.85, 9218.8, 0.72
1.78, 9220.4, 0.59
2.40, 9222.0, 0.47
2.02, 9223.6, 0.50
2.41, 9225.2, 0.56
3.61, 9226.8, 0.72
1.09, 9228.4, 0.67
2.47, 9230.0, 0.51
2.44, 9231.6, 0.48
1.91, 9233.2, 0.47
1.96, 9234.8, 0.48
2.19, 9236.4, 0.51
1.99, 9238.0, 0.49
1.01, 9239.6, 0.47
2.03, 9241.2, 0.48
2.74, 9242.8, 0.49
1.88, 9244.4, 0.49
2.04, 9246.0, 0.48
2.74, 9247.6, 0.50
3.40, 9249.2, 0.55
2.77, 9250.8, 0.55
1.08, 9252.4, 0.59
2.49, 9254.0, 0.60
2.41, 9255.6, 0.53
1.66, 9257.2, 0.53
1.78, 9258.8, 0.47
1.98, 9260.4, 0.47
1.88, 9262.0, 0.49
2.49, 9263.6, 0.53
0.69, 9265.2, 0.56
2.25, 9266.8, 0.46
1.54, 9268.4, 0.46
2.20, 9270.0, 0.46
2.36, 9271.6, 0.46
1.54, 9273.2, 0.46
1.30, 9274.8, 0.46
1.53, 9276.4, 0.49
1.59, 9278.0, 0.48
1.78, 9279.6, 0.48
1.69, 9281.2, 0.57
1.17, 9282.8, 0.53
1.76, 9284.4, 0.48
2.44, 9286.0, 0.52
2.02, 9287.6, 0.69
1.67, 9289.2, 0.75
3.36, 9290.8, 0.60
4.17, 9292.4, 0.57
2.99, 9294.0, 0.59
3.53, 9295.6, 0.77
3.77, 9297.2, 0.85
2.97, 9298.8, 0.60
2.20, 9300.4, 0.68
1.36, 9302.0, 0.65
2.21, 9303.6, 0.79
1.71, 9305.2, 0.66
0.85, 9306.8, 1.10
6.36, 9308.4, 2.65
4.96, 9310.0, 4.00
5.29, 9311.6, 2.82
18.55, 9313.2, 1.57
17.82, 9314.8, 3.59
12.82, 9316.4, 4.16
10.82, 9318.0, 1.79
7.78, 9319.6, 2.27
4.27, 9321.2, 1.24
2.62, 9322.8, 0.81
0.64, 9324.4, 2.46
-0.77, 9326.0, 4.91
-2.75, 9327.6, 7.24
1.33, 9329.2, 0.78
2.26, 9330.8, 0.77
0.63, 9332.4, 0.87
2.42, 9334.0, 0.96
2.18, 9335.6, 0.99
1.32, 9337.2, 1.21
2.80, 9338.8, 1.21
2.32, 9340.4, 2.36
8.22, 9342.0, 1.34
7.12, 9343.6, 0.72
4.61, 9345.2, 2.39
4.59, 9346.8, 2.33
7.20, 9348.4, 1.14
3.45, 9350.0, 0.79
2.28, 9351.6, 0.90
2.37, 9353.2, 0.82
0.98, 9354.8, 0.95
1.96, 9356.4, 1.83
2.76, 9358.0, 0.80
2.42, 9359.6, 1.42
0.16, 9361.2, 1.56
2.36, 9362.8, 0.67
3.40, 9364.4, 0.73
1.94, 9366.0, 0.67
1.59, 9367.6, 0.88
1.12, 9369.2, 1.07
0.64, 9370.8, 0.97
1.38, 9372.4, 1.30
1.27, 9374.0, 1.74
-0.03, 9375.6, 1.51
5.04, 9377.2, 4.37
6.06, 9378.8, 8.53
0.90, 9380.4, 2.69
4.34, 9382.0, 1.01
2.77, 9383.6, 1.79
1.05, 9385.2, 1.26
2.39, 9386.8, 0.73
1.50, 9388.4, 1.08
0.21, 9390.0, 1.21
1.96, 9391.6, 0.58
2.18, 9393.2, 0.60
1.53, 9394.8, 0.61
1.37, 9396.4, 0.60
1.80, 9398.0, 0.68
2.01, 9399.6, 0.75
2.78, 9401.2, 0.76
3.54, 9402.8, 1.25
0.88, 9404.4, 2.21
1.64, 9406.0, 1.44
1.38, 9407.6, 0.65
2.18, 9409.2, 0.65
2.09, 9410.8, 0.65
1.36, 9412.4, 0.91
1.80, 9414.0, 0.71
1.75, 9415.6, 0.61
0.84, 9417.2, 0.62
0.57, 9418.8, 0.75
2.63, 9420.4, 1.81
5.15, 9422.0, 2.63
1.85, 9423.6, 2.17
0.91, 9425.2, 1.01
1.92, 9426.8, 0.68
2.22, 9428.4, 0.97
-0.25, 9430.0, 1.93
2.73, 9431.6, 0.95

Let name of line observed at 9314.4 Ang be H-alpha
